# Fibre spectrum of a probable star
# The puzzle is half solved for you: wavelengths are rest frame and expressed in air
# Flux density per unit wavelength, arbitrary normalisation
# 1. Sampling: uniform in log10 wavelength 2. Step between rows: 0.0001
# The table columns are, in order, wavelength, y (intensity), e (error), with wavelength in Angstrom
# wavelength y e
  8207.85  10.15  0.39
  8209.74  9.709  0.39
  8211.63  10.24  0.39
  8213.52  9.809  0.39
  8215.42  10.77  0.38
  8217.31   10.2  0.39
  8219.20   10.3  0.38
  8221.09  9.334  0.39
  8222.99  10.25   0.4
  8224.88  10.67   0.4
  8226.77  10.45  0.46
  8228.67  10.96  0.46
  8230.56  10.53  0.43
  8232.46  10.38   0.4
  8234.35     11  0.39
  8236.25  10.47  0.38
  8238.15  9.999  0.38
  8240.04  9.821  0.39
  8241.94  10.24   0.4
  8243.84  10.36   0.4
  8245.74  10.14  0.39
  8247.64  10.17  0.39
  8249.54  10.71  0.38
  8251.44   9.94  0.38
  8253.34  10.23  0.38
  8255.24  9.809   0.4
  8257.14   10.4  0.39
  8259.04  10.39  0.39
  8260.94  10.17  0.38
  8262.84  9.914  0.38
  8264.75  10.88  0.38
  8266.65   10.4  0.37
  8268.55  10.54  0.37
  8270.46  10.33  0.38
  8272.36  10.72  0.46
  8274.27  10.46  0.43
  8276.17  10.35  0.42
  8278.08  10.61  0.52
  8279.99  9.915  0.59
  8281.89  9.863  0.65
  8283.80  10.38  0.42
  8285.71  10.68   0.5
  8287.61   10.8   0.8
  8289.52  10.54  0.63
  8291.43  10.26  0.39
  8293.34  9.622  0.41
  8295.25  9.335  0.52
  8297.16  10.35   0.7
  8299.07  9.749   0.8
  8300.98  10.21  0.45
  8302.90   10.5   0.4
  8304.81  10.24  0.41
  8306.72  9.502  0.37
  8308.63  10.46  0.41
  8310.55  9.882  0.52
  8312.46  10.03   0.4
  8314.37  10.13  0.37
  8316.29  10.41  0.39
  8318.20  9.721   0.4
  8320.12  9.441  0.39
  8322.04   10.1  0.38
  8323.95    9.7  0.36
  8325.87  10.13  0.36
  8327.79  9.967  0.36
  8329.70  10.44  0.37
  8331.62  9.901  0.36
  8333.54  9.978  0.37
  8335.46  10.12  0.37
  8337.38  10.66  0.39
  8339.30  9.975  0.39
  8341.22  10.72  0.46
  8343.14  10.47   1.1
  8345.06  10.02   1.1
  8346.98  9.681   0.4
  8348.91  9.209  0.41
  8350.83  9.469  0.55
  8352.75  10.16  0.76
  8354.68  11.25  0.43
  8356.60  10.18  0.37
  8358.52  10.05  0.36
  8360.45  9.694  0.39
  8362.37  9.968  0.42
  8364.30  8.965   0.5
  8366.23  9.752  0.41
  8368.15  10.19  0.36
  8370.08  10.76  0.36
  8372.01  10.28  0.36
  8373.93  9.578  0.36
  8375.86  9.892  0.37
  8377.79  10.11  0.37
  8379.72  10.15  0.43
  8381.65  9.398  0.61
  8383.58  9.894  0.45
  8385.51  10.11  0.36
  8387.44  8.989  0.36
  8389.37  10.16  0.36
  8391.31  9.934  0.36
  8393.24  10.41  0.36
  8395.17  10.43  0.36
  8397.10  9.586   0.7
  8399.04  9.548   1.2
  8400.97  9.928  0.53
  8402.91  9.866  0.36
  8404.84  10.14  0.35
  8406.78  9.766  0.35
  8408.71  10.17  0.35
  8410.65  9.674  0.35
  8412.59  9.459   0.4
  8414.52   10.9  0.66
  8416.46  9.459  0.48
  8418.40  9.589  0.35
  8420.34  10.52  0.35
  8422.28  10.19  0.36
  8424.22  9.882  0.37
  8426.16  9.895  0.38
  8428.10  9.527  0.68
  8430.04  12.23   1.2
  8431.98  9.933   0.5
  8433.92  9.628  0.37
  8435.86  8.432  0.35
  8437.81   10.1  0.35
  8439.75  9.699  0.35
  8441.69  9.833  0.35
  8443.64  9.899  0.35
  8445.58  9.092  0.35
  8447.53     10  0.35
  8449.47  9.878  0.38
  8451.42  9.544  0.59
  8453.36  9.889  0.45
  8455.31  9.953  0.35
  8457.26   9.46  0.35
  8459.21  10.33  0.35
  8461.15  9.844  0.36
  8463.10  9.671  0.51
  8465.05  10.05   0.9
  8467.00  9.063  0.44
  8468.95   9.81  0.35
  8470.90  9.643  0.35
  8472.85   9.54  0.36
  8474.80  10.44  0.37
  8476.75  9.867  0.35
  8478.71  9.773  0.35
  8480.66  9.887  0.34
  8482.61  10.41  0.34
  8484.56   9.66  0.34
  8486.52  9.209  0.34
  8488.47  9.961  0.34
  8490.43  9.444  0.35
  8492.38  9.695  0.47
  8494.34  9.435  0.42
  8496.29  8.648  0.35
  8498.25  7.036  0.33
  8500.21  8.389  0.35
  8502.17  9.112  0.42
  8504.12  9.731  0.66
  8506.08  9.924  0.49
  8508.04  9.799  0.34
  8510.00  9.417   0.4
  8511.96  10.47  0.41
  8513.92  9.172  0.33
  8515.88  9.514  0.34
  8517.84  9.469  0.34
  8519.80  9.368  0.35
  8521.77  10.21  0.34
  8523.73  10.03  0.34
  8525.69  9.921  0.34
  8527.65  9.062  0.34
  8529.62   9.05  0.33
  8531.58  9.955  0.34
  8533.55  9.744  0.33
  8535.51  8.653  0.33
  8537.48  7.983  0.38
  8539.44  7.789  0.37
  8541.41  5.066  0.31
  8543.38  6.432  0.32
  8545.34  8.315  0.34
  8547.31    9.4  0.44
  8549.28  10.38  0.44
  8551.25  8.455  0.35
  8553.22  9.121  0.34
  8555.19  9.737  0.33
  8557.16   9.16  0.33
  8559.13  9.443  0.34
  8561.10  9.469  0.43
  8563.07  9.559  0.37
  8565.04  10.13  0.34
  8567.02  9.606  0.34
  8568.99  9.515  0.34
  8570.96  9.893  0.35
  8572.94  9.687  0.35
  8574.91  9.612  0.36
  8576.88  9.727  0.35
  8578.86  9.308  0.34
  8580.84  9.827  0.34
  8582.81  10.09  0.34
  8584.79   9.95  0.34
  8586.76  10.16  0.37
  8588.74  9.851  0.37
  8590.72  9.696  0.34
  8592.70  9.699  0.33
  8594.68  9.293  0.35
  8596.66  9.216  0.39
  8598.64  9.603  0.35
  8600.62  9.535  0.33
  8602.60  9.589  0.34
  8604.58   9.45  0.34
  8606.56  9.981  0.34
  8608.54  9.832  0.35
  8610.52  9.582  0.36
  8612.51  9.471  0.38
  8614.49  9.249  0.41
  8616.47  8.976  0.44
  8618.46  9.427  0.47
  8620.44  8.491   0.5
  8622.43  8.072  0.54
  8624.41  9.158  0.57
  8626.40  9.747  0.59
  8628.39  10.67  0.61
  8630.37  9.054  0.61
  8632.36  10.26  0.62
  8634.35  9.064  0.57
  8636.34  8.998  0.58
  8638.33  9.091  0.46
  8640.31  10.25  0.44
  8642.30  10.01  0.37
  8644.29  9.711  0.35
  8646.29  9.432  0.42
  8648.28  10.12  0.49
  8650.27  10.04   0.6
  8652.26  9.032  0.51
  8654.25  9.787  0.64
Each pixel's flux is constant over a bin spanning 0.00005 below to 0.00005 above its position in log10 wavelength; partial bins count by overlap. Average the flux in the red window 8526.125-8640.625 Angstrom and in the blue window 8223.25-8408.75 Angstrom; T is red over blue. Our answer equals 0.92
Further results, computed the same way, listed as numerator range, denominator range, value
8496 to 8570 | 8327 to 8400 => 0.91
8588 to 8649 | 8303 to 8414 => 0.95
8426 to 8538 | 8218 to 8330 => 0.94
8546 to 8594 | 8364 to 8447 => 0.97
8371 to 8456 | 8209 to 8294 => 0.96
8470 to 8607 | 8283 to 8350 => 0.93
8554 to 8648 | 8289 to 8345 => 0.95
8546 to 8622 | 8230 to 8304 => 0.93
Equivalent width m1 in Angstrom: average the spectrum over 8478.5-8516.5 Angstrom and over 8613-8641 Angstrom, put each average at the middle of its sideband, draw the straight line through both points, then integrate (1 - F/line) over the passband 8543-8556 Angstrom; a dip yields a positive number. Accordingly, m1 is 0.6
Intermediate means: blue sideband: 9.43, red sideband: 9.32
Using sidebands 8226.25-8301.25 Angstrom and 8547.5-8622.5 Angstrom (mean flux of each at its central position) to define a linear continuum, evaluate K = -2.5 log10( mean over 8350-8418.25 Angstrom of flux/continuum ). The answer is 0.007 mag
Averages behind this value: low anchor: 10.3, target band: 9.95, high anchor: 9.54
